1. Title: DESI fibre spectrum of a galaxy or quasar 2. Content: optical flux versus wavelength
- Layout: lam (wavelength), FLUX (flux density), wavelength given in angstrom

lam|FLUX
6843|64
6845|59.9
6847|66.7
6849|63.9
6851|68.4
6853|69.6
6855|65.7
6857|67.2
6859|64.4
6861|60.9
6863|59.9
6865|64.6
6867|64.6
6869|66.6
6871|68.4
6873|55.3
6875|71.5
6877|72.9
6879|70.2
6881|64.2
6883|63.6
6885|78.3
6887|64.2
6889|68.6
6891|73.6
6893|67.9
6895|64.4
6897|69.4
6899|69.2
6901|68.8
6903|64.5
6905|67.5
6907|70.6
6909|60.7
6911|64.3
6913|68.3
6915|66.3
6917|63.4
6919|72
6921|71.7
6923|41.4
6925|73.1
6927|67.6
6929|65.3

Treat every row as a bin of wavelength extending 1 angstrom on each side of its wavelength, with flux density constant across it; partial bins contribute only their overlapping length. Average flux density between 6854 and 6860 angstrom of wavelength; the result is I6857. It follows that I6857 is 65.8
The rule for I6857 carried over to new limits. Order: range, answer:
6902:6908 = 67.5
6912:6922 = 68.3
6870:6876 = 65.1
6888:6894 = 70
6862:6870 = 63.9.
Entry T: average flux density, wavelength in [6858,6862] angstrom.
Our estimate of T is 62.7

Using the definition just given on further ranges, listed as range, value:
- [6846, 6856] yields 66.9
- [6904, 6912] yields 65.8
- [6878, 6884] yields 66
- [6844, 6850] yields 63.5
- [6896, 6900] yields 69.3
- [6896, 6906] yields 67.9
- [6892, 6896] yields 66.2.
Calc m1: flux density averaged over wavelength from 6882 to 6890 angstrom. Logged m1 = 68.7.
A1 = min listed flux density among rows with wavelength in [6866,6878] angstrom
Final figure 55.3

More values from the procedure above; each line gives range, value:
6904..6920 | 60.7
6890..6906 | 64.4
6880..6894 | 63.6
